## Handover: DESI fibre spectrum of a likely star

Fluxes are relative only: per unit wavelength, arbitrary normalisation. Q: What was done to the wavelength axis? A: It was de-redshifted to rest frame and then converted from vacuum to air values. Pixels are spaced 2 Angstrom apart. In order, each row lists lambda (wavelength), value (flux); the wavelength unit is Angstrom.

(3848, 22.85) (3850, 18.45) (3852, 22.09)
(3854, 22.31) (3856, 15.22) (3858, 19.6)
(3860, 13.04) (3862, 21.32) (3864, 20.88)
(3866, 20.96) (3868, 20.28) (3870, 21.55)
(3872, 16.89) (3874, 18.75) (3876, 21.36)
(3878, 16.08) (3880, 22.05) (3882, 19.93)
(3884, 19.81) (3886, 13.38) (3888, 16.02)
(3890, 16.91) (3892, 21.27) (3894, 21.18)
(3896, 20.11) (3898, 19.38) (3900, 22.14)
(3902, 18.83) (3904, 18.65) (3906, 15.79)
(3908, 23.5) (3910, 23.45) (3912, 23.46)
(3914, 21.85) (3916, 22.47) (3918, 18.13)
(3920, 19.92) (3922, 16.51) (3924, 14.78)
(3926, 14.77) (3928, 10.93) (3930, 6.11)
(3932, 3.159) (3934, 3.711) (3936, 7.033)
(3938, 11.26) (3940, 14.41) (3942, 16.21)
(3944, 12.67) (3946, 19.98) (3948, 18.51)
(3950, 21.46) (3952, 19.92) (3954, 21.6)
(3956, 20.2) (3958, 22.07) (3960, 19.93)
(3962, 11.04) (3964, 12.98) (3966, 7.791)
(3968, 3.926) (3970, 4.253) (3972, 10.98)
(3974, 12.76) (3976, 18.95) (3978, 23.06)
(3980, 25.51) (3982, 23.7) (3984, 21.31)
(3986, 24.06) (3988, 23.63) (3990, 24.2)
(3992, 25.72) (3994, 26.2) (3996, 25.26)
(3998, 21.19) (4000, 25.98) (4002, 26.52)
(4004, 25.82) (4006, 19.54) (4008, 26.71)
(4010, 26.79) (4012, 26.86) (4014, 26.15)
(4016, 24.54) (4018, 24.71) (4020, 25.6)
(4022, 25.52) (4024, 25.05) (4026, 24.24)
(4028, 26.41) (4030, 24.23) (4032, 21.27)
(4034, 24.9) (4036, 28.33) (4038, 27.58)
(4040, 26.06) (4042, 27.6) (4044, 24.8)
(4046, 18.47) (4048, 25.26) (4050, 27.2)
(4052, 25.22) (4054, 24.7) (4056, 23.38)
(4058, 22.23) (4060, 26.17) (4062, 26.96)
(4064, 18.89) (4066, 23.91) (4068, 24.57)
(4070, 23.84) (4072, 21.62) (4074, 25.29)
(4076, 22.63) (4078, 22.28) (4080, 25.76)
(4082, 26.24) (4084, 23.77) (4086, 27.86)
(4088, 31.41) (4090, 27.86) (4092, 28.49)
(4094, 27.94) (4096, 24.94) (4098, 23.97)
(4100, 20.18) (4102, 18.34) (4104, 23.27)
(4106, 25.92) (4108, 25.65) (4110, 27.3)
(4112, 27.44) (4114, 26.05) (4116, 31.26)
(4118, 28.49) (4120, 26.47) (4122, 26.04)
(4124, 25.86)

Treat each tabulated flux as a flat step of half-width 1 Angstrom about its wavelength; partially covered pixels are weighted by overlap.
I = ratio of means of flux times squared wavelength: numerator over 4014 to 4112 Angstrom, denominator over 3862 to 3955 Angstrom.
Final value 1.53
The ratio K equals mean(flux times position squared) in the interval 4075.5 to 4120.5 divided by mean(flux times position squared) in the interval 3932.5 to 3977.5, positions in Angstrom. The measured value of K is 2.0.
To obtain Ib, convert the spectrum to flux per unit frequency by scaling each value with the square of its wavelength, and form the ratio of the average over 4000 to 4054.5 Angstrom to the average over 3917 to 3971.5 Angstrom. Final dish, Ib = 1.9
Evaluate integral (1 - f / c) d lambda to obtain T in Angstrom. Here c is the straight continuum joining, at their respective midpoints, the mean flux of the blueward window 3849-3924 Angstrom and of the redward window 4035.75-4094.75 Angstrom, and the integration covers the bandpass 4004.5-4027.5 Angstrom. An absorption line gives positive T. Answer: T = -1.5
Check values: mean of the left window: 19.5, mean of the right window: 25.2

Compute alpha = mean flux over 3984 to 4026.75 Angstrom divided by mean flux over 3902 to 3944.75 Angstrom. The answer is 1.63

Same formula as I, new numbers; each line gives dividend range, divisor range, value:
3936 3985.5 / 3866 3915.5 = 0.86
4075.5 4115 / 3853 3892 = 1.51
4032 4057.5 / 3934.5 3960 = 1.55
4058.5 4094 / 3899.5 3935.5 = 1.67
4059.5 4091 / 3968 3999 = 1.29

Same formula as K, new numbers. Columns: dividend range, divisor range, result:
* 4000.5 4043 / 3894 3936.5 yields 1.62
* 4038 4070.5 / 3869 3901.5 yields 1.39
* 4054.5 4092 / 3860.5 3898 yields 1.42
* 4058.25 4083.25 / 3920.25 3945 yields 2.29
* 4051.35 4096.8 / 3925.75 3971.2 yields 2.02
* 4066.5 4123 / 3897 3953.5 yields 1.69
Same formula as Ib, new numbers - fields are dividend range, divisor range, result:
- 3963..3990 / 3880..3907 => 0.92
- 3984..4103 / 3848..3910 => 1.39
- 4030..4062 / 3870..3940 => 1.57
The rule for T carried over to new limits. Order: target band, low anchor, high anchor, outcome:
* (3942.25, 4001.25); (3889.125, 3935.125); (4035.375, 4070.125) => 4.5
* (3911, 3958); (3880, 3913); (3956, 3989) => 6.3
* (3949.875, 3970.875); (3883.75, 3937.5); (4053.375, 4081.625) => 4.5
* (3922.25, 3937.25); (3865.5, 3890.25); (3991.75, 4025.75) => 8.6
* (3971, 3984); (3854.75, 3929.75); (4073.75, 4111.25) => 1.4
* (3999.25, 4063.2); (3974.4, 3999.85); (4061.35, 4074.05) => -4.8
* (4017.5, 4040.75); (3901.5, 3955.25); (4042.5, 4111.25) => -3.6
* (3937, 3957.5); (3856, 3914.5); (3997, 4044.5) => 4.1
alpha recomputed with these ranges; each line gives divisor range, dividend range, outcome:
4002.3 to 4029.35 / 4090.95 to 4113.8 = 0.99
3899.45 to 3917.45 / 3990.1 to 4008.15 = 1.17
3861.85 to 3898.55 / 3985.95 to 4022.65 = 1.29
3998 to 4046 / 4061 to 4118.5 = 1.00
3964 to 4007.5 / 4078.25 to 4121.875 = 1.31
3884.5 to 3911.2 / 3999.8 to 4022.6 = 1.31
